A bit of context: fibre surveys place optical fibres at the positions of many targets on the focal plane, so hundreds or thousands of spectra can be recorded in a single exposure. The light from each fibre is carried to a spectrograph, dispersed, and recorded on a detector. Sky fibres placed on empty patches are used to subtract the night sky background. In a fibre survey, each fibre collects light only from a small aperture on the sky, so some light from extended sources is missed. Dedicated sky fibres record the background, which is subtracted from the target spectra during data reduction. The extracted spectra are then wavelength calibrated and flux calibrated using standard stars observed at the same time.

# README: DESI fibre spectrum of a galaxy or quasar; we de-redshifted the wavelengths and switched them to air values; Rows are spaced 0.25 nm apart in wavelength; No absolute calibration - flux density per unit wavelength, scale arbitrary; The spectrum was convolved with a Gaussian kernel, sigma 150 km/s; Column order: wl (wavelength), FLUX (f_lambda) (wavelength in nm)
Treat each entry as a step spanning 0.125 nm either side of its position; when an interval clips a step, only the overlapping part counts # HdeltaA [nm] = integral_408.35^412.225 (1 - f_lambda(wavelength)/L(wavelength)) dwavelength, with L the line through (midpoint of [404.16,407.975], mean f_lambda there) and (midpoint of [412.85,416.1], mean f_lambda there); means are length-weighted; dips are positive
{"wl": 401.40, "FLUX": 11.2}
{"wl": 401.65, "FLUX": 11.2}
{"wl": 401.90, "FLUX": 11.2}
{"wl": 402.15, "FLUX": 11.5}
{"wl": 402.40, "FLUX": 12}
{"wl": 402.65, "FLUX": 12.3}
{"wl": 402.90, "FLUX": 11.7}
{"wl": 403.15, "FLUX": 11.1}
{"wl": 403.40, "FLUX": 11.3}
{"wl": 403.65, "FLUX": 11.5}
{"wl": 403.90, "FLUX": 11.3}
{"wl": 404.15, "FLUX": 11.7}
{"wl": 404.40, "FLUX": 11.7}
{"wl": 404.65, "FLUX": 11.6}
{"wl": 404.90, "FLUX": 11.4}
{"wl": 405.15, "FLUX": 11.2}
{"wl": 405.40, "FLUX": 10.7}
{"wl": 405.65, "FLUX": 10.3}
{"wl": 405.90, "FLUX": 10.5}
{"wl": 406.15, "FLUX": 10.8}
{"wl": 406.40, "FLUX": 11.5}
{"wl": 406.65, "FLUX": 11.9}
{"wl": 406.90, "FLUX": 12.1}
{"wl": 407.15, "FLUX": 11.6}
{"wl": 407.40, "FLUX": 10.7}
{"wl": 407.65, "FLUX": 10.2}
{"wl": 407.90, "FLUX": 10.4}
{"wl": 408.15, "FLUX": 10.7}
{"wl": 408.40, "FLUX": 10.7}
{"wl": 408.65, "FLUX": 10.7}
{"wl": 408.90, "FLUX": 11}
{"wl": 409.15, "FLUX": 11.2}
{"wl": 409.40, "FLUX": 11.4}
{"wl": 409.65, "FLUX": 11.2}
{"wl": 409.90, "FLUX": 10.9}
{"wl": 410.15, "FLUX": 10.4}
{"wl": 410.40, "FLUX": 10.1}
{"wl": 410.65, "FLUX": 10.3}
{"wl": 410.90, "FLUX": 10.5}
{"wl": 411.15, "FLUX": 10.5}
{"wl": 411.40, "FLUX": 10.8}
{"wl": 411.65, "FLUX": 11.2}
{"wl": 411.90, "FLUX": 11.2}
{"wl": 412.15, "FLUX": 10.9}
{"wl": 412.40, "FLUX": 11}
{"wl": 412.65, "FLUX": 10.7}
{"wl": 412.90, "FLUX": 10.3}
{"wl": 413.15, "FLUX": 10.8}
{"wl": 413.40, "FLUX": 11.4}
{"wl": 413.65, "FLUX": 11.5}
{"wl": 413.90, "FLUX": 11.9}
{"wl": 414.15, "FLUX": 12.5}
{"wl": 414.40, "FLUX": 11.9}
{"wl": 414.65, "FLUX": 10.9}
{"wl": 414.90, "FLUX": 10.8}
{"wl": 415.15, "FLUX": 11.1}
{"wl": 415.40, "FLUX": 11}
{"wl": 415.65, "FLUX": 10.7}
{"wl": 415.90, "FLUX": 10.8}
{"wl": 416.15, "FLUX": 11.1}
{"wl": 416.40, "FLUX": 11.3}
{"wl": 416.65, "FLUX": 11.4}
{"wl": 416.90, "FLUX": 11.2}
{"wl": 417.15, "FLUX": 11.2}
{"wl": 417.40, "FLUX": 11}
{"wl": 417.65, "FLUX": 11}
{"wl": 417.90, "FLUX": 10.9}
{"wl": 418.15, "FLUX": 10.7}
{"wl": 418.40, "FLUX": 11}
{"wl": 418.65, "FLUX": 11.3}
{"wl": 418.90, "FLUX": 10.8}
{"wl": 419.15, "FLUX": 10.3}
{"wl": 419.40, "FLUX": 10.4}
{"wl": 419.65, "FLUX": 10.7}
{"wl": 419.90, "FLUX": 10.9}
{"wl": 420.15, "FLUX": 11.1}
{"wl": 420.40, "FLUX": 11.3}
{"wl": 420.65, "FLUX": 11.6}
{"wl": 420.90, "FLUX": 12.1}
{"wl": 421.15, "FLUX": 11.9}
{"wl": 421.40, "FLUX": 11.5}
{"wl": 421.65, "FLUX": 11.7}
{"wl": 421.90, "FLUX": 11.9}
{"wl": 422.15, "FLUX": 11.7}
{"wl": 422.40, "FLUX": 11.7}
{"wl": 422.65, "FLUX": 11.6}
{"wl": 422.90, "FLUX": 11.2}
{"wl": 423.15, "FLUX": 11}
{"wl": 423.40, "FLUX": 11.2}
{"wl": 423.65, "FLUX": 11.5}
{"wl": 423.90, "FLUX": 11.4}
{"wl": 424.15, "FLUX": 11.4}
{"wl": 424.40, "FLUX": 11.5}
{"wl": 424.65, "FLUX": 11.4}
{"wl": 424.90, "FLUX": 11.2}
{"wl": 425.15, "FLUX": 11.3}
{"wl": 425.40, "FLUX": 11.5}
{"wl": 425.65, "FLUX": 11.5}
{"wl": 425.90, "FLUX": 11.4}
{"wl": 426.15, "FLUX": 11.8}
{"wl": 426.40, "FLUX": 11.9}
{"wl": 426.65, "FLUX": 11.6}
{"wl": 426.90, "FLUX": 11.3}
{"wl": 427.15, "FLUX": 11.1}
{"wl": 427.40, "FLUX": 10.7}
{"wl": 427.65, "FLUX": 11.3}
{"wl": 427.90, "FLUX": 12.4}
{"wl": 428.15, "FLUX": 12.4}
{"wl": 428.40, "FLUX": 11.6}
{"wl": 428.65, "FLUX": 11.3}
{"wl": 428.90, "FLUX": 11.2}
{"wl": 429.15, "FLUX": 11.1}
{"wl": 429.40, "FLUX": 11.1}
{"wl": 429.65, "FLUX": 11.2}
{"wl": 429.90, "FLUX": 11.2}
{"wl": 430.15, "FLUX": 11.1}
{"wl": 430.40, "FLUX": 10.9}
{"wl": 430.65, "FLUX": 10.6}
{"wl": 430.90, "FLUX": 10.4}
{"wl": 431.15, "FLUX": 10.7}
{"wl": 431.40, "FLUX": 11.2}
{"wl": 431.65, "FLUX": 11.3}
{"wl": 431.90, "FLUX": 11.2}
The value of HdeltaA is 0.13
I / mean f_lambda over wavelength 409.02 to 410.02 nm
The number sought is 11.2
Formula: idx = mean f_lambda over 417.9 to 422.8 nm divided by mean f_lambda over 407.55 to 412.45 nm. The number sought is 1.05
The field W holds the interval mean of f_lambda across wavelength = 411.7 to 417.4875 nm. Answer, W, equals 11.2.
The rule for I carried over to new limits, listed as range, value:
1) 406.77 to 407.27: 11.9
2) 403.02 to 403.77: 11.3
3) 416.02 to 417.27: 11.2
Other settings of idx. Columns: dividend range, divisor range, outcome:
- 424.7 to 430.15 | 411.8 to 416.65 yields 1.02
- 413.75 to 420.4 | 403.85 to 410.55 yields 1.00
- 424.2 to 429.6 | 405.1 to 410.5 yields 1.05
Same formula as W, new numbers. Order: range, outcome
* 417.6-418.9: 11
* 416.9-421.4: 11.1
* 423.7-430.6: 11.4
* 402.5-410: 11.2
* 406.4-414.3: 11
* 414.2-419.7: 11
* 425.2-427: 11.6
